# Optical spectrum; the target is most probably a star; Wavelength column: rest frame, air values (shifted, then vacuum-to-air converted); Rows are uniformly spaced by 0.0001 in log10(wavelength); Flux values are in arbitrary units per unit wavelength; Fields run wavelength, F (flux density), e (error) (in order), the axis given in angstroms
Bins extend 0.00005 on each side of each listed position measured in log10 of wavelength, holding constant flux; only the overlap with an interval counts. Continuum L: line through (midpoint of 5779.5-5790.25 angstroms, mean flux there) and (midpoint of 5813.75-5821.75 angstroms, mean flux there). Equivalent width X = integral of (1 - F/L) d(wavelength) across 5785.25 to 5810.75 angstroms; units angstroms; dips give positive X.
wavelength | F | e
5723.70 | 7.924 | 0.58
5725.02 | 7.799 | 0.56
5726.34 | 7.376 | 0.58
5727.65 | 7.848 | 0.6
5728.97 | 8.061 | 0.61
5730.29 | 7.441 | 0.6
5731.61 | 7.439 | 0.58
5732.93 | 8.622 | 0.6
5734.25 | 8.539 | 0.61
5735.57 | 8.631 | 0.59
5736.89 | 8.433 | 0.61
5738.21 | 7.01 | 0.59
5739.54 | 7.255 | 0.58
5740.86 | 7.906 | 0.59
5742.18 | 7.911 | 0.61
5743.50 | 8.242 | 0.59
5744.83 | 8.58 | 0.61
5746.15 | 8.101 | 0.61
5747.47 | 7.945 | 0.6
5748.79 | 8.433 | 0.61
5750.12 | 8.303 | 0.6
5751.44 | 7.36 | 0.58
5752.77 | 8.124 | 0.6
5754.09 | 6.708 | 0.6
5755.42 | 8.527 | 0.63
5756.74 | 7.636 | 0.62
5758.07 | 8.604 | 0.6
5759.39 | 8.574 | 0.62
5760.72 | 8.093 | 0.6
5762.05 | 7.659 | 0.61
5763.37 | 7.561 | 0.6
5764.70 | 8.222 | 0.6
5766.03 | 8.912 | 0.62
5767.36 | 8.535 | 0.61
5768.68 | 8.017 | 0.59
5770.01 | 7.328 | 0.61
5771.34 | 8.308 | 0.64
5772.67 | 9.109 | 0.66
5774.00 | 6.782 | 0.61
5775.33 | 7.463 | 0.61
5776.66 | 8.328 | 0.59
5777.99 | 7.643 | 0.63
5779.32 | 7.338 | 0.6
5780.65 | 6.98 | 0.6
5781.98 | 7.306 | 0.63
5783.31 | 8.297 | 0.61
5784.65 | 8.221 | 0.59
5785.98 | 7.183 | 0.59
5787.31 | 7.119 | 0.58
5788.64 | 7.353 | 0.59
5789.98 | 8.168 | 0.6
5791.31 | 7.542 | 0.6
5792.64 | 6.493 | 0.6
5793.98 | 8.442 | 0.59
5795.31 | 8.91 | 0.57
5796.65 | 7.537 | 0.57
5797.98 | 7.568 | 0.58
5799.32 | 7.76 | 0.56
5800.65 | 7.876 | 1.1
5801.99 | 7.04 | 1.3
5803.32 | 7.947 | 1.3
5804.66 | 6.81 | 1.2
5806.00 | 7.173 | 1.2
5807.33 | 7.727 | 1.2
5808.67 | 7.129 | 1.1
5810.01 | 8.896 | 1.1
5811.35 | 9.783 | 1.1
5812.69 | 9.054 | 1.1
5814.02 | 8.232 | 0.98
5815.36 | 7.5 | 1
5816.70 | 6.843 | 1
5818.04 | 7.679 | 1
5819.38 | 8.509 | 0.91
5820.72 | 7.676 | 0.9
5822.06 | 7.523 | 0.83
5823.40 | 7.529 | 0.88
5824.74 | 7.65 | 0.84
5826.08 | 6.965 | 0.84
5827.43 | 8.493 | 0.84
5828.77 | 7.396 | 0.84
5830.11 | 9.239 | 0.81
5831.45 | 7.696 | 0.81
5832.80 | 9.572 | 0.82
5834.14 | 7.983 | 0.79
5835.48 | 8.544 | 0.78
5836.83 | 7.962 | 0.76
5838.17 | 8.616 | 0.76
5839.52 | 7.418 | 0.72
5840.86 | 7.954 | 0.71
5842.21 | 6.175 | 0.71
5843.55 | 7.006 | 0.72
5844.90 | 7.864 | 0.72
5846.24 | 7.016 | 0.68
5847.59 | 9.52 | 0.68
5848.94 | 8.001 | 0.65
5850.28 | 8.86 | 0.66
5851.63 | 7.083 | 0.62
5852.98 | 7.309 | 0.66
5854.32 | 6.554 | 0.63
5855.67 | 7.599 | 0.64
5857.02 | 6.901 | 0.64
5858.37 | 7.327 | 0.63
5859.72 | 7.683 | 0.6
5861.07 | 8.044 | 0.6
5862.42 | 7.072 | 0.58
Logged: 0.0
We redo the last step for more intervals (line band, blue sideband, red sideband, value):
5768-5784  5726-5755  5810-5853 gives 0.4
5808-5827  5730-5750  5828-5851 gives 0.3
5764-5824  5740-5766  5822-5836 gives 1.8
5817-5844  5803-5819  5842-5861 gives -0.5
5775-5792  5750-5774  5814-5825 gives 0.6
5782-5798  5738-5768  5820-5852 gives 0.5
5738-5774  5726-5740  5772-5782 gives -1.2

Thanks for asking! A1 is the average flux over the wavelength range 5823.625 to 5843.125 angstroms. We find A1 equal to 7.95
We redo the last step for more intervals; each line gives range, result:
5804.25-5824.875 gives 7.88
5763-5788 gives 7.83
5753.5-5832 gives 7.84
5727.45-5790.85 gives 7.92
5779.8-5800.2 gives 7.66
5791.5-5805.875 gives 7.62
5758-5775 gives 8.1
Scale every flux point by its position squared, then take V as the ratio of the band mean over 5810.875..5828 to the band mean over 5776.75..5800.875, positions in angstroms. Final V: 1.05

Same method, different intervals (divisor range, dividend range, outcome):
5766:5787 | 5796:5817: 1.01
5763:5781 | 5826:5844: 1.03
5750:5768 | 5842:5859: 0.96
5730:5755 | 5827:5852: 1.04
